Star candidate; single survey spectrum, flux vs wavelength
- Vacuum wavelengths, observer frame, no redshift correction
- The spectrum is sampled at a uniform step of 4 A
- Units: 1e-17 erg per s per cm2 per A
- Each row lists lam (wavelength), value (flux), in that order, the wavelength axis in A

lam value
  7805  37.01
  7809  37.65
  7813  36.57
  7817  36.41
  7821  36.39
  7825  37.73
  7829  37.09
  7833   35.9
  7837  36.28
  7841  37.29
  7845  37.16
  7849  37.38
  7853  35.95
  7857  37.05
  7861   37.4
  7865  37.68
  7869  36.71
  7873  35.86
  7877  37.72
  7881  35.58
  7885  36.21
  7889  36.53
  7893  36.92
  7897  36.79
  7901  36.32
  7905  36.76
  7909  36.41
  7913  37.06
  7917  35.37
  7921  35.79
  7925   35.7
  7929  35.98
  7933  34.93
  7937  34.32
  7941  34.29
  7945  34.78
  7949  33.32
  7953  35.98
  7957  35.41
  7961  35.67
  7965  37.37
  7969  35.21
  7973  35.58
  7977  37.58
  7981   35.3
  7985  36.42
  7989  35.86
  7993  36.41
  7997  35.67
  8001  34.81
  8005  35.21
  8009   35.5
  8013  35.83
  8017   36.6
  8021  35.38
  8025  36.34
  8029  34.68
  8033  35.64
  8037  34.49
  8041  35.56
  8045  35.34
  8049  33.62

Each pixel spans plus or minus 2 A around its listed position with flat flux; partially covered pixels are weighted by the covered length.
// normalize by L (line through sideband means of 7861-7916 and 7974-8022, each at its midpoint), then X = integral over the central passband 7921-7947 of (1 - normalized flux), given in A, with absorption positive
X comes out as 0.9 A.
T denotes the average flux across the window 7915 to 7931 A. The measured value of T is 35.7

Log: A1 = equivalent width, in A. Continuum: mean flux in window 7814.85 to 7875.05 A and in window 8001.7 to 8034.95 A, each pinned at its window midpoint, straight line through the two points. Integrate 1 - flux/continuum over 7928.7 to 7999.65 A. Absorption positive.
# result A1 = 0.88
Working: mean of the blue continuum 36.8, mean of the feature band 35.5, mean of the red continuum 35.6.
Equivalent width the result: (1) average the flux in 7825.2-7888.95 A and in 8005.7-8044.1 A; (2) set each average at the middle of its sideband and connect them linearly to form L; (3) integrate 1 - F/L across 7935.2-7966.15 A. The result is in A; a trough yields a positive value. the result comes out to 0.9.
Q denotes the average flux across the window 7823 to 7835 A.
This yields 36.9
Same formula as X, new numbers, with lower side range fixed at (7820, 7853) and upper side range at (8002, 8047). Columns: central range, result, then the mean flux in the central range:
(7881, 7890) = 0.08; 36.2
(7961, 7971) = -0.07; 36.2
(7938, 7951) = 0.70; 34.1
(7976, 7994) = -0.23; 36.2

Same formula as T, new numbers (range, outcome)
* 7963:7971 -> 36.3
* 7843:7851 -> 37.3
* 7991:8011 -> 35.5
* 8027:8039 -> 34.9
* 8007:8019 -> 36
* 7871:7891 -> 36.4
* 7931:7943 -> 34.5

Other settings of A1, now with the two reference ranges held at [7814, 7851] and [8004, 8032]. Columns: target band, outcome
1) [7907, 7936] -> 0.35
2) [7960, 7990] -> -0.18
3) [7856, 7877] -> -0.22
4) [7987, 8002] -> 0.03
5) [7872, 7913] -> -0.10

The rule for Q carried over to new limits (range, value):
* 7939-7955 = 34.6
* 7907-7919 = 36.3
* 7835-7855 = 36.8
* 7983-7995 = 36.2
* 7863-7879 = 37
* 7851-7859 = 36.5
